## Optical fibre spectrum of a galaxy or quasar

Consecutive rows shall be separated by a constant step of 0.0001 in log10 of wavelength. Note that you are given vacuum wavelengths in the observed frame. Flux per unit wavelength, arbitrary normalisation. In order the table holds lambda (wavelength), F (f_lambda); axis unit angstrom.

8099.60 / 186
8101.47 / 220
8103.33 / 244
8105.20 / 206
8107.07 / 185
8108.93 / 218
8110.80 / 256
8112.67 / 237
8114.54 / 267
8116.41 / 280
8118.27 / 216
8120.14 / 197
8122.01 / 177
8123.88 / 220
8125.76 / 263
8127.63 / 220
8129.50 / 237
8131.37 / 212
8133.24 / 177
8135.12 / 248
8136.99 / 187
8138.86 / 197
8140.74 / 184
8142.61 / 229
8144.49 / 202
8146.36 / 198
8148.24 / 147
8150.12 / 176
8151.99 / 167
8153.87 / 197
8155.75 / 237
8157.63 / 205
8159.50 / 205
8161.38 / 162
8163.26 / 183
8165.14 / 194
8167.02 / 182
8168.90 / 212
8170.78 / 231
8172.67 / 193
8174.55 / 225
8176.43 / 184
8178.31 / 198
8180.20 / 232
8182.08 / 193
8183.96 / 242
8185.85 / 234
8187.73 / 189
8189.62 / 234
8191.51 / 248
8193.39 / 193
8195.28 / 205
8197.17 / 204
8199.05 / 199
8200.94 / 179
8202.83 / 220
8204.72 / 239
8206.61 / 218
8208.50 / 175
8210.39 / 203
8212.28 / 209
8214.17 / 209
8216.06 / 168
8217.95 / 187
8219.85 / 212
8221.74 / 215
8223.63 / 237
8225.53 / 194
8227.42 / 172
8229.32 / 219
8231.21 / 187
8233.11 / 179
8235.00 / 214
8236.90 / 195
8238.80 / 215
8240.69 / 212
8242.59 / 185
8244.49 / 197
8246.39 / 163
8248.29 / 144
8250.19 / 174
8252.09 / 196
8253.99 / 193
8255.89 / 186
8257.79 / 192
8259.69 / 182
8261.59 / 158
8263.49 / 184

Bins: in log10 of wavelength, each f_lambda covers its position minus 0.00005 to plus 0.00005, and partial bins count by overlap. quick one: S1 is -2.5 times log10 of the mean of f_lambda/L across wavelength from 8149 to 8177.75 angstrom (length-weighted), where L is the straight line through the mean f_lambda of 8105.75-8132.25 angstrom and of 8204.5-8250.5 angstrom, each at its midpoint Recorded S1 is 0.095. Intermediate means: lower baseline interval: 227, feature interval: 197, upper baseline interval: 197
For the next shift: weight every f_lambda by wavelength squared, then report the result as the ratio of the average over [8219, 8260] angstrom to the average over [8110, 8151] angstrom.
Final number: 0.93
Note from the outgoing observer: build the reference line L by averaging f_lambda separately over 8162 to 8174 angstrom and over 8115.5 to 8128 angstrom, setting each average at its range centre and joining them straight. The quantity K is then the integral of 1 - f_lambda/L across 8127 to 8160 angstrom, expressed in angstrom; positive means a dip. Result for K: 1.8 angstrom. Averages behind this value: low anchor 225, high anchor 199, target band 201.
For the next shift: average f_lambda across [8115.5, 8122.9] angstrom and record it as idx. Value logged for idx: 218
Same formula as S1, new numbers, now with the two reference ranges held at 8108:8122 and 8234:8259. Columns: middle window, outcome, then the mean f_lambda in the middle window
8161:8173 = 0.11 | 195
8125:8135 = 0.03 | 223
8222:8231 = -0.04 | 205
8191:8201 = 0.01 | 205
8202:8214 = -0.04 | 210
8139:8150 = 0.18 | 191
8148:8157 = 0.18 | 188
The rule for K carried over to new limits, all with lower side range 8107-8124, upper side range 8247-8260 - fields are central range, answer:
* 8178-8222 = -2.15 angstrom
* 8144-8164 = 2.40 angstrom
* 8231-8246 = -0.94 angstrom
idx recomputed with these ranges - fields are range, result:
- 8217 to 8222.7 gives 205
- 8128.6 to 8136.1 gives 218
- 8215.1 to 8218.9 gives 178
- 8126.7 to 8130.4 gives 229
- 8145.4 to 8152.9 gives 172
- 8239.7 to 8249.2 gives 181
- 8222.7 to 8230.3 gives 205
